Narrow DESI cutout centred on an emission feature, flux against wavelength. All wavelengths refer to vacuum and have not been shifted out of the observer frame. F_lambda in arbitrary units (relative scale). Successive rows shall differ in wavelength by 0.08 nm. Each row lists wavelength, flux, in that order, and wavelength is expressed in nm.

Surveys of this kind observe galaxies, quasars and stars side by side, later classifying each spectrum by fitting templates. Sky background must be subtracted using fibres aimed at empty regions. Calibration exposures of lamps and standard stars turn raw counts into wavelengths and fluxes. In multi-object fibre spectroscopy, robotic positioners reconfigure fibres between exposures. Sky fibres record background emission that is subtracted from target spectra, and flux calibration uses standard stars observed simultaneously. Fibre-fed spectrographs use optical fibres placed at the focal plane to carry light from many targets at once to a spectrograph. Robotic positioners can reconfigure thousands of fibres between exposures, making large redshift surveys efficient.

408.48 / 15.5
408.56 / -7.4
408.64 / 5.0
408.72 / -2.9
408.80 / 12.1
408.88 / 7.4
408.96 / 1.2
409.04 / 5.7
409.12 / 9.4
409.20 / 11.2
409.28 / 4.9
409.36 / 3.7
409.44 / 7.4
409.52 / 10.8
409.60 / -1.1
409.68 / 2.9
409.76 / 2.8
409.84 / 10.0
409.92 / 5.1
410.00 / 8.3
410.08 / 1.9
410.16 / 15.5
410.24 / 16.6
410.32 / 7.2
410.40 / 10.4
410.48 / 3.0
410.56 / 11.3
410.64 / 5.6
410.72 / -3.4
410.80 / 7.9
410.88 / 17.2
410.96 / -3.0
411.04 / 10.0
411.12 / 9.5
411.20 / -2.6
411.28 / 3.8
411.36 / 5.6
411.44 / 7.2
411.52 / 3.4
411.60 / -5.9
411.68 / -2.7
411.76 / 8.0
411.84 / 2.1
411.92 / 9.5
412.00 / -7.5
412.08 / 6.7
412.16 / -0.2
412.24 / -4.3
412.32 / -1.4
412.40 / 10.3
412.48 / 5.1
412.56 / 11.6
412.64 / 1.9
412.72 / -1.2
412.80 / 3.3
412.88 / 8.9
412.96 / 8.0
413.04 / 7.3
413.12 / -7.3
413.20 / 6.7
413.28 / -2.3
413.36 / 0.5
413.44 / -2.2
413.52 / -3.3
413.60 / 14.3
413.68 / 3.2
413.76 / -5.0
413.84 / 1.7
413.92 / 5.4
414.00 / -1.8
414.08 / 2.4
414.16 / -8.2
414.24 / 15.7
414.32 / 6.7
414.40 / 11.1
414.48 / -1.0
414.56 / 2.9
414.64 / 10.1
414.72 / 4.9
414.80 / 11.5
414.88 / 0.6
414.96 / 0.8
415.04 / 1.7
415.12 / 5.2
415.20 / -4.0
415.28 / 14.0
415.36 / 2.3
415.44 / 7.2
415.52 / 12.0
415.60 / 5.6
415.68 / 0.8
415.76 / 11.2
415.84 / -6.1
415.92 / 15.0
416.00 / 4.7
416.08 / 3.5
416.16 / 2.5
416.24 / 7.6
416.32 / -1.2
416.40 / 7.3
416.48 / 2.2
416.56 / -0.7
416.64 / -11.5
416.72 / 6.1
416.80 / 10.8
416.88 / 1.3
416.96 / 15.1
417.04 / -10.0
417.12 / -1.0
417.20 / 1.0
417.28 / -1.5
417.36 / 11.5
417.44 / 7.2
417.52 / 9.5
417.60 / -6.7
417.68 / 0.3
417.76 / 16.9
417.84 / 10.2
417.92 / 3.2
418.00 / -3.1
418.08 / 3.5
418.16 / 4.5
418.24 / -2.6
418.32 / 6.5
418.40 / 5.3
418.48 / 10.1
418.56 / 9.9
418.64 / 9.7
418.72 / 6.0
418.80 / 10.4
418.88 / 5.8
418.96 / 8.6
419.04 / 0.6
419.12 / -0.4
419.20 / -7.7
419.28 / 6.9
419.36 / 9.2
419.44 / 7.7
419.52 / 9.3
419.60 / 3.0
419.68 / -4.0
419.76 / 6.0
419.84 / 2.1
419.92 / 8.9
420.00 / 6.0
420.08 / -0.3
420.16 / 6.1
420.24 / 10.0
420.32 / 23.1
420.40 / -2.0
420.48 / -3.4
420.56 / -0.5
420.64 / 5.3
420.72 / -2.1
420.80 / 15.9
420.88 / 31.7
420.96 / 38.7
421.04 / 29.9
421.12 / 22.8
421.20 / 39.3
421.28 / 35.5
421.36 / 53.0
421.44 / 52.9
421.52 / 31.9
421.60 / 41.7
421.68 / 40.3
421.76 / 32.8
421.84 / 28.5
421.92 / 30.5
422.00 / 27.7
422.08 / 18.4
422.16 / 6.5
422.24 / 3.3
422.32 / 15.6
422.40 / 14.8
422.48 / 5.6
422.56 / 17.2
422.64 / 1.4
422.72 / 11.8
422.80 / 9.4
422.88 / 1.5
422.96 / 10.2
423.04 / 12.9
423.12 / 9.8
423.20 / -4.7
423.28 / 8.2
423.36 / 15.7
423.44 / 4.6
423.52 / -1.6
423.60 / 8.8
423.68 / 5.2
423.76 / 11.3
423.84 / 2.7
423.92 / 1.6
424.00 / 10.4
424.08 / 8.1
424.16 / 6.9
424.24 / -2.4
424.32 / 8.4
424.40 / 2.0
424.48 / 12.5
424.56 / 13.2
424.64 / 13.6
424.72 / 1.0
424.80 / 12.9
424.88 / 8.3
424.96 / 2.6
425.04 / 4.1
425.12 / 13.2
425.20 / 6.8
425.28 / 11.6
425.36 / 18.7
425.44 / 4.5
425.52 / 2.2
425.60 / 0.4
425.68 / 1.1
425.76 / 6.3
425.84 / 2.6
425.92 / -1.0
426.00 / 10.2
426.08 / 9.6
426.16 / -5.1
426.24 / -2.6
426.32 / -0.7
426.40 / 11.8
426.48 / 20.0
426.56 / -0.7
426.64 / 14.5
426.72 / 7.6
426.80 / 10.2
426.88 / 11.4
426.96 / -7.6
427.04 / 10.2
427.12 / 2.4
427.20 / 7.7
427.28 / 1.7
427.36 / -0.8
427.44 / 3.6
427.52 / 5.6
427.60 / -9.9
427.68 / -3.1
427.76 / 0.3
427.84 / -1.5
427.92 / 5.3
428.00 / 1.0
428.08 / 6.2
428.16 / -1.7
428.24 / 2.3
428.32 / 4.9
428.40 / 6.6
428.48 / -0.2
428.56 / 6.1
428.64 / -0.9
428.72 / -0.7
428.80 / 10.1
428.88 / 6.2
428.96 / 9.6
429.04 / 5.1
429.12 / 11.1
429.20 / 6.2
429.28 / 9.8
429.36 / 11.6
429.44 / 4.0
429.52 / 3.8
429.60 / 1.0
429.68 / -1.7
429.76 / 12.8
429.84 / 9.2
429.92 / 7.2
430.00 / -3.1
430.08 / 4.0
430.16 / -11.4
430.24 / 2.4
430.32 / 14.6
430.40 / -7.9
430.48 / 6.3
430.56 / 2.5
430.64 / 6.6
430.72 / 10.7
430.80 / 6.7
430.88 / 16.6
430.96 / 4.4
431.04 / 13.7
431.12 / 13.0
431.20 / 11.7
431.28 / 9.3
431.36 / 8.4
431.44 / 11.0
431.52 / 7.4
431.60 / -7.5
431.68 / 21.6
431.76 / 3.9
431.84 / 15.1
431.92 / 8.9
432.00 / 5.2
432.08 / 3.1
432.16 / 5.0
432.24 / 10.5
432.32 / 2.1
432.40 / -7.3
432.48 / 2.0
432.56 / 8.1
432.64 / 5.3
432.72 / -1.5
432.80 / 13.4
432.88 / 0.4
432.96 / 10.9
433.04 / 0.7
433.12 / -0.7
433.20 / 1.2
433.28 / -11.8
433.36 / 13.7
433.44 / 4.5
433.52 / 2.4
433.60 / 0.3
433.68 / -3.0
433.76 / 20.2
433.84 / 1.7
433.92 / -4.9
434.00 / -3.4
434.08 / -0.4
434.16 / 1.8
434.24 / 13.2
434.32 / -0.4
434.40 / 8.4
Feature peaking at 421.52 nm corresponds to Lyman alpha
